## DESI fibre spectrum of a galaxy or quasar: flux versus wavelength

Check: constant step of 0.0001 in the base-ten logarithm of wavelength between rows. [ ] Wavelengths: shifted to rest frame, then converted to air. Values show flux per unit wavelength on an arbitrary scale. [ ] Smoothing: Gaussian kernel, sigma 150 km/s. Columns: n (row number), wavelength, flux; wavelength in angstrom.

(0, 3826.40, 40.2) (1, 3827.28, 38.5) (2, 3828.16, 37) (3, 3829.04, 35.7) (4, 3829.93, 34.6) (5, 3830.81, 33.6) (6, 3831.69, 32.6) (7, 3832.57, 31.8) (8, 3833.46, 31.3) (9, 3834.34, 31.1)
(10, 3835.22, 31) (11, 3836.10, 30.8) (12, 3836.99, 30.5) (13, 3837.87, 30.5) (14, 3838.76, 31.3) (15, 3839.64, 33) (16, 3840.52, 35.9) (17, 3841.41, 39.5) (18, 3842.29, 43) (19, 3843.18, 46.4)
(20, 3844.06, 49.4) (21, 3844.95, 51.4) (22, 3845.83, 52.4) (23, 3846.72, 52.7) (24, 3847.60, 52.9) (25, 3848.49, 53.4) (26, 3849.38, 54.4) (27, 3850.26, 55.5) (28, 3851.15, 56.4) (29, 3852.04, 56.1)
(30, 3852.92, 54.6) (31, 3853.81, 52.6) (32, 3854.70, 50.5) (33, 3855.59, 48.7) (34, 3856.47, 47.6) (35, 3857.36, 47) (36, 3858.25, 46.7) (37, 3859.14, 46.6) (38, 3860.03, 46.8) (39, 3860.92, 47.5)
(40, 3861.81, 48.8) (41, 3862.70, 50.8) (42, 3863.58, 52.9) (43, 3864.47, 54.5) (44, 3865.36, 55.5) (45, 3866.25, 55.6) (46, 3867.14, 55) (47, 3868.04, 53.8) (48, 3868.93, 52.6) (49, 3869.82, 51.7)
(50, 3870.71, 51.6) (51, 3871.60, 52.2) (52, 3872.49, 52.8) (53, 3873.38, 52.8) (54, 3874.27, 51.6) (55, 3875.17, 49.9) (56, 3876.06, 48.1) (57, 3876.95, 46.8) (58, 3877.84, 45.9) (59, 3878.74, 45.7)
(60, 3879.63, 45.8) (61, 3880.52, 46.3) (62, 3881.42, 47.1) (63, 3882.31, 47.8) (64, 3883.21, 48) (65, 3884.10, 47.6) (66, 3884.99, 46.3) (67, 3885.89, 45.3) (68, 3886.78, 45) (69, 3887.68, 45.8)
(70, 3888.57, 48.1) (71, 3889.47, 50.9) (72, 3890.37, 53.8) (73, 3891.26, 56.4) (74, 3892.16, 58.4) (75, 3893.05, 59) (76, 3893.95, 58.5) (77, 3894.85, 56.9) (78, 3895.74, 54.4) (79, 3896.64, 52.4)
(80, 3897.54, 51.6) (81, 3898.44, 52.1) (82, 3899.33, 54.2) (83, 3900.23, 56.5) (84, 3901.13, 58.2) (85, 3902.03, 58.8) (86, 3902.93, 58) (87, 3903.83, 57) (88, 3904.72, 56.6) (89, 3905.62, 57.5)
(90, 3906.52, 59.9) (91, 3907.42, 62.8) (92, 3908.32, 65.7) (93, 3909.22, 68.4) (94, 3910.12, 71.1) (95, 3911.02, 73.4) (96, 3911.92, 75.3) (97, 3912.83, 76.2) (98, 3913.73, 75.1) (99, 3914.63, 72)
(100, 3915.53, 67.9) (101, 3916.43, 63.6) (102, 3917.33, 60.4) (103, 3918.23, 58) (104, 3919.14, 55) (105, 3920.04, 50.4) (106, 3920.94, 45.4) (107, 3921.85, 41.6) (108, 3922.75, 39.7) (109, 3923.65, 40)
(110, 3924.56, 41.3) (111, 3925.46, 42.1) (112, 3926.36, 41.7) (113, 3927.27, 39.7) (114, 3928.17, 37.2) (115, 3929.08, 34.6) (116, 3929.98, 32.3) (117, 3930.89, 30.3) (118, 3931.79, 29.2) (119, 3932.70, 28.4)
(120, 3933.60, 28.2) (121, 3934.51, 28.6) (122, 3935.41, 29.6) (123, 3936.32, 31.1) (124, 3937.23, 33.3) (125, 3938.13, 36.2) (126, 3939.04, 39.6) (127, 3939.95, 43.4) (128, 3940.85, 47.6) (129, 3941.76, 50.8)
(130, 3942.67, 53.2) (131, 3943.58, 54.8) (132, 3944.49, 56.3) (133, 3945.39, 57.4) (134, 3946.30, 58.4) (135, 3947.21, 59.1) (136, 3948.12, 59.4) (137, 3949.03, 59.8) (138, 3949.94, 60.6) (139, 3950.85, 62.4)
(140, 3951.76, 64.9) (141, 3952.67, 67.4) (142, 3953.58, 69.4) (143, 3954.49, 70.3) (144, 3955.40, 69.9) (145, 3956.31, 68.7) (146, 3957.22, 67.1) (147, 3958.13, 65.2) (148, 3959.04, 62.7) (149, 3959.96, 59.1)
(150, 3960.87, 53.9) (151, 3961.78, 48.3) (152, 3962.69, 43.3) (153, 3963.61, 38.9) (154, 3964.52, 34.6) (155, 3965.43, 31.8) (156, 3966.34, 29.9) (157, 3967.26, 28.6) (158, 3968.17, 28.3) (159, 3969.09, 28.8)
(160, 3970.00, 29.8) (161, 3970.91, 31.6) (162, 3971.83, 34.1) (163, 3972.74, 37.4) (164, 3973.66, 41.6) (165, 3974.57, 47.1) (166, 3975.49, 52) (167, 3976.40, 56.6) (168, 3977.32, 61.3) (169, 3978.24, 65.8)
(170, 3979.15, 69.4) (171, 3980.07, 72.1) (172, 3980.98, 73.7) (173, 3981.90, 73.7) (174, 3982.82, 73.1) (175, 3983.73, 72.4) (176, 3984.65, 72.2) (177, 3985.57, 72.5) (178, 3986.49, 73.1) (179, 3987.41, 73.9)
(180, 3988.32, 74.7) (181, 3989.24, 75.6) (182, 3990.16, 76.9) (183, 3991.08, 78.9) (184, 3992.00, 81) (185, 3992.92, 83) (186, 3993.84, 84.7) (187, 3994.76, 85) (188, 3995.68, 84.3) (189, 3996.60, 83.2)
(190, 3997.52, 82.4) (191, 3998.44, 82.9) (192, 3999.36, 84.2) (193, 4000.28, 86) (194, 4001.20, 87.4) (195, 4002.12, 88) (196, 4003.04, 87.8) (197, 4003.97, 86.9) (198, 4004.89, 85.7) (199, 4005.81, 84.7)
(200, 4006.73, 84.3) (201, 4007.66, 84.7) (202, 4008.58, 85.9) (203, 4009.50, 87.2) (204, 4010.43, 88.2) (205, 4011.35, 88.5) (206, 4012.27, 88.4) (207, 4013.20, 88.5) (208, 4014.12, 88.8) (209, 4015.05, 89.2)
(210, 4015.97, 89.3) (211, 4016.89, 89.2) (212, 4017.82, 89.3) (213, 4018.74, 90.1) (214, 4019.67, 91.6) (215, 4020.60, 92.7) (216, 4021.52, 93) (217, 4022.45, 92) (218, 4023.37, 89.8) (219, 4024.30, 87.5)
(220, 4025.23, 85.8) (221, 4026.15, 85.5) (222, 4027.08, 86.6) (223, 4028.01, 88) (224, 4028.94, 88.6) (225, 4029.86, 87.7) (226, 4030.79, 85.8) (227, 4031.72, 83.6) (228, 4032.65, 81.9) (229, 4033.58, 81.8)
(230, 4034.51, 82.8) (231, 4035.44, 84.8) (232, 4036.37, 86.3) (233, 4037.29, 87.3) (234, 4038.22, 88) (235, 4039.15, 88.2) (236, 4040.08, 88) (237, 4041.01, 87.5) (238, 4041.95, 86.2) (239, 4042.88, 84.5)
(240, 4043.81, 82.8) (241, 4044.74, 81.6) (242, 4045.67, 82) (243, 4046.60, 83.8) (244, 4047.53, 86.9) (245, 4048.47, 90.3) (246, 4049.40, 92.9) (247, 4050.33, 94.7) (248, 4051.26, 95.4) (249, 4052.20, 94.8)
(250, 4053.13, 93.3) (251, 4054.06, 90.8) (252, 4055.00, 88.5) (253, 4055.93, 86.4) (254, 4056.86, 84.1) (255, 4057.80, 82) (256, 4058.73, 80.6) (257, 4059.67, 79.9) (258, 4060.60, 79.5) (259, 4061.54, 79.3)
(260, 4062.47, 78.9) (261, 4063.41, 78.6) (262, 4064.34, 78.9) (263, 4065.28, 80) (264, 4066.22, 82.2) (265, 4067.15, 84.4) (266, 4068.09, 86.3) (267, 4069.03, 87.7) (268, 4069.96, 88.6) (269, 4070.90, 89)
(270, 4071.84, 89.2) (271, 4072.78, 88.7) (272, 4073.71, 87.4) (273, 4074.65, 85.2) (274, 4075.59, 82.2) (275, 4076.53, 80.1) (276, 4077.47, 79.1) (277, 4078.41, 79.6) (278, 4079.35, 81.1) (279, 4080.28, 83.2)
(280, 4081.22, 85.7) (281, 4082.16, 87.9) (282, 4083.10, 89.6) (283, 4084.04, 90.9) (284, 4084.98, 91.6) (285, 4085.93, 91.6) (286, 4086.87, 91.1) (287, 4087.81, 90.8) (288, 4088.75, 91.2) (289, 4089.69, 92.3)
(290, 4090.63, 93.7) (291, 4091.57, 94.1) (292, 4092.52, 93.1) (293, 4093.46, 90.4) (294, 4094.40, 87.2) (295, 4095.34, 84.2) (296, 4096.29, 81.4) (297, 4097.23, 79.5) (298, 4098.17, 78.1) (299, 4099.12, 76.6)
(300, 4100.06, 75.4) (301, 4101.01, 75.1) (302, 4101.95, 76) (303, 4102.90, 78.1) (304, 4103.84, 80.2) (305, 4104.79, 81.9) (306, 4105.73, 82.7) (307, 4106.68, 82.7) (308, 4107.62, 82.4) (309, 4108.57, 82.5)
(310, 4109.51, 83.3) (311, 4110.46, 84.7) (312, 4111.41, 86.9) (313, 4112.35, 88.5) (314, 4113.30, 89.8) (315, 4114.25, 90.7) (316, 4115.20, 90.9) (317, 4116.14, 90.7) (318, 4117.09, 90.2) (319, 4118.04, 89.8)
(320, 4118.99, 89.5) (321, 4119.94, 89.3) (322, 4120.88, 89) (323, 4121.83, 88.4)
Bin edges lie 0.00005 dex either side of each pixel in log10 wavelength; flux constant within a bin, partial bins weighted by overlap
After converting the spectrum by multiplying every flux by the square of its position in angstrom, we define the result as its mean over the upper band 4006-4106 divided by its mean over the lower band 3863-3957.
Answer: 1.77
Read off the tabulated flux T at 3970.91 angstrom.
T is 31.6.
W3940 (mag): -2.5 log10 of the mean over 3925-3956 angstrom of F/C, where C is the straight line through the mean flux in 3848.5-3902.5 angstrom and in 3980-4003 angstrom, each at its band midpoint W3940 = 0.38 mag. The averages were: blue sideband 51.4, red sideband 79.3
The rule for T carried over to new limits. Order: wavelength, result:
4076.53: 80.1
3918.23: 58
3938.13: 36.2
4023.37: 89.8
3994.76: 85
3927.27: 39.7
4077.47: 79.1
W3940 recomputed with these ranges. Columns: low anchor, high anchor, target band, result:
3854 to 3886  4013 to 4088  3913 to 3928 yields 0.14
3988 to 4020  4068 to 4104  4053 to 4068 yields 0.03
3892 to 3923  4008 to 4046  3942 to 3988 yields 0.29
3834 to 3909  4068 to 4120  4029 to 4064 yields -0.10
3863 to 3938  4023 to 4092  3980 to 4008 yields -0.12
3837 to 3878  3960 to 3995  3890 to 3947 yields 0.04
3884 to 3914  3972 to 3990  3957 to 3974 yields 0.46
